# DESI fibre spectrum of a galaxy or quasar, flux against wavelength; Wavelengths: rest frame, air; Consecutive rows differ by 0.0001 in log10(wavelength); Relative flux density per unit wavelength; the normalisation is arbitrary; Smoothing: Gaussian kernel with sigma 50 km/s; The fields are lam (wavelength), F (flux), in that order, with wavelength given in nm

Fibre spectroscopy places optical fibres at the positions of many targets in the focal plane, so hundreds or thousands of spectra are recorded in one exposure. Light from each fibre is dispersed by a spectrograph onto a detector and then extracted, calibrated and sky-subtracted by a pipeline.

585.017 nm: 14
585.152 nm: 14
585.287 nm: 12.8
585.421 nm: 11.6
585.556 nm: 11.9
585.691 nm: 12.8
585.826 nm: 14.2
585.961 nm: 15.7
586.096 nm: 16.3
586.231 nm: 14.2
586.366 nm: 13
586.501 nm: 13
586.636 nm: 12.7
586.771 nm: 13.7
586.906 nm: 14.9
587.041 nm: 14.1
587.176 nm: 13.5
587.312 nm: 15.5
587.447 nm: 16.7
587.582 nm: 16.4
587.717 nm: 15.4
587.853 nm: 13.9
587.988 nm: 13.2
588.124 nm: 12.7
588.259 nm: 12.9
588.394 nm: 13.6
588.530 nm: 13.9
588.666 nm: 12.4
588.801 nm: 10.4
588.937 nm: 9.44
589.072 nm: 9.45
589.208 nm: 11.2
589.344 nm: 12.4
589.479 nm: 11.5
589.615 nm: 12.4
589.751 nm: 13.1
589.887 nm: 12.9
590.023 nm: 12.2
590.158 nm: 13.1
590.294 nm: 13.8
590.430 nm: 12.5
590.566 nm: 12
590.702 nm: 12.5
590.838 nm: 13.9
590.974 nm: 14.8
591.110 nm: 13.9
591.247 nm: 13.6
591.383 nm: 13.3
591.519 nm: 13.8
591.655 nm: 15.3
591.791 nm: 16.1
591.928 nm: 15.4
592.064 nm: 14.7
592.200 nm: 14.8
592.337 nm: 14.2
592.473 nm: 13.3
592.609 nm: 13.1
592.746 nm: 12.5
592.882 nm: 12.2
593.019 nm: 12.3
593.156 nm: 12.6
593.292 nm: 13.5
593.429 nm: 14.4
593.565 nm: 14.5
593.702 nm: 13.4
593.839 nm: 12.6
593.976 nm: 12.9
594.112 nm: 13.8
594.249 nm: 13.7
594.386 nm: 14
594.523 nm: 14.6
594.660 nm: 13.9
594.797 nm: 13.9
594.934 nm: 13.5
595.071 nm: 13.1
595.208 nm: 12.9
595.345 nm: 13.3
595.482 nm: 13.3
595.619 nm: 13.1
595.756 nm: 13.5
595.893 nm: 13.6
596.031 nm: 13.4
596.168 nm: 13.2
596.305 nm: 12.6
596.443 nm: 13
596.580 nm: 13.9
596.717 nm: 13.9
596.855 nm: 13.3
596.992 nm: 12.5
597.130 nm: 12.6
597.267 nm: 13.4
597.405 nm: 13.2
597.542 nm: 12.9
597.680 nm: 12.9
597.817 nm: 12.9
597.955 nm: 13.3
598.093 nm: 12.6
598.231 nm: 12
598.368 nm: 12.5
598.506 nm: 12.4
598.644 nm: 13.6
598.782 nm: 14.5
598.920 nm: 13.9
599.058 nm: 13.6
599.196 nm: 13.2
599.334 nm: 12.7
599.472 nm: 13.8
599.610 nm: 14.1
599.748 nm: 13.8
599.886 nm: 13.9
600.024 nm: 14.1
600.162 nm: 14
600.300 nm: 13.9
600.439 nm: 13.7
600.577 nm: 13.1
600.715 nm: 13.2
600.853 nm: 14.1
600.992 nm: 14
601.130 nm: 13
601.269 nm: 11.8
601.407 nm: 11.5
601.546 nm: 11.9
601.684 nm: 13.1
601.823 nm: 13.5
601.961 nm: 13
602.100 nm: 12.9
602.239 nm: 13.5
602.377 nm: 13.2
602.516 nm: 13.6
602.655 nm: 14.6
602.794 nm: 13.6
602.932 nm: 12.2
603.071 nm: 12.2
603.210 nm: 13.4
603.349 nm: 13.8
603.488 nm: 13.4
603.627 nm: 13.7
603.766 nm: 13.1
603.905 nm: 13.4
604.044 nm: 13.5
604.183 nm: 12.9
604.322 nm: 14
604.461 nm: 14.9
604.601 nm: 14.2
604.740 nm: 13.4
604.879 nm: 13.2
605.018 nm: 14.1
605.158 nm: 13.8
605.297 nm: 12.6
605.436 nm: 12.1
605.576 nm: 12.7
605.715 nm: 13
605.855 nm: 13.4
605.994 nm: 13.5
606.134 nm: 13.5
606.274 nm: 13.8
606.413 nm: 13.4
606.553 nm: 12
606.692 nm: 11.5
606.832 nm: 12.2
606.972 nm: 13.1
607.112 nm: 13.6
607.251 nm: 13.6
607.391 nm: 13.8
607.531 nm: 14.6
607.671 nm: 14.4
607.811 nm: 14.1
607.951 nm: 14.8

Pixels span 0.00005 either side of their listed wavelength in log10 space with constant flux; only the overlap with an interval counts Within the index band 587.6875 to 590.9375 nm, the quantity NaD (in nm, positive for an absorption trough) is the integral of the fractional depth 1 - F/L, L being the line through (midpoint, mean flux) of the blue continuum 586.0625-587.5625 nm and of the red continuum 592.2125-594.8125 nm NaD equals 0.35 nm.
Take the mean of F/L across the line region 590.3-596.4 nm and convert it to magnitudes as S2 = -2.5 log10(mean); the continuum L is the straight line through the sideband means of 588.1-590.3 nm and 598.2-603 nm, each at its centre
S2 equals -0.08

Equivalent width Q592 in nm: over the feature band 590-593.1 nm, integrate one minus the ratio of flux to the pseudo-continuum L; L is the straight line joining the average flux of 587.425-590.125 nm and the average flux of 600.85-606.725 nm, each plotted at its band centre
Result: -0.20 nm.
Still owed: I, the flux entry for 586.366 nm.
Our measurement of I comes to 13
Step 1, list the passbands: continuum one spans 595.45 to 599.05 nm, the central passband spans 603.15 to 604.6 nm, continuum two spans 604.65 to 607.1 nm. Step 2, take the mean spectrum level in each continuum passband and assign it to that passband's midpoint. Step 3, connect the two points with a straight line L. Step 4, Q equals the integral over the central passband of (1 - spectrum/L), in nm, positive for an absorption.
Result -0.06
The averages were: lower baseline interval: 13.2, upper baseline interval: 13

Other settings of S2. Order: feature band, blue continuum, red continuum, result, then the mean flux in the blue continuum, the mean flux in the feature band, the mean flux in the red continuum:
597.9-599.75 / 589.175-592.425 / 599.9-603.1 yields 0.00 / 13.5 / 13.3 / 13.2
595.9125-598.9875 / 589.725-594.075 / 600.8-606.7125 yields 0.02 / 13.5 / 13.1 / 13.2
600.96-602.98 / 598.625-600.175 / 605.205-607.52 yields 0.04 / 13.8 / 13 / 13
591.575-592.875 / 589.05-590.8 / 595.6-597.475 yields -0.13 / 12.3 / 14.3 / 13.2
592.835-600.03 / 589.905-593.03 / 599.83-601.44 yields 0.01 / 13.6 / 13.3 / 13.4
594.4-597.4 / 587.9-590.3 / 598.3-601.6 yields -0.04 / 12.2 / 13.4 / 13.3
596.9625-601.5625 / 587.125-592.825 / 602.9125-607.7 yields 0.01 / 13.4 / 13.2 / 13.3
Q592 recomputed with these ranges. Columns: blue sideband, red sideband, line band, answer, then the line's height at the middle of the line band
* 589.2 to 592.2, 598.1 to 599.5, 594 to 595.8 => -0.03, 13.3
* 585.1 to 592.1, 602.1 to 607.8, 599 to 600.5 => -0.04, 13.4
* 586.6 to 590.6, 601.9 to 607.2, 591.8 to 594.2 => -0.09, 13.1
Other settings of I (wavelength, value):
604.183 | 12.9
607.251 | 13.6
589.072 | 9.45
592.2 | 14.8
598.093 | 12.6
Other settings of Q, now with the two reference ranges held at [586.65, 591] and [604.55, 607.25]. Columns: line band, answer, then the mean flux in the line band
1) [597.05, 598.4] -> 0.03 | 12.8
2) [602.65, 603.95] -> -0.02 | 13.3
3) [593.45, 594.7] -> -0.06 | 13.7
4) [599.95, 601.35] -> -0.04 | 13.5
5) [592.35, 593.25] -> 0.02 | 12.8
